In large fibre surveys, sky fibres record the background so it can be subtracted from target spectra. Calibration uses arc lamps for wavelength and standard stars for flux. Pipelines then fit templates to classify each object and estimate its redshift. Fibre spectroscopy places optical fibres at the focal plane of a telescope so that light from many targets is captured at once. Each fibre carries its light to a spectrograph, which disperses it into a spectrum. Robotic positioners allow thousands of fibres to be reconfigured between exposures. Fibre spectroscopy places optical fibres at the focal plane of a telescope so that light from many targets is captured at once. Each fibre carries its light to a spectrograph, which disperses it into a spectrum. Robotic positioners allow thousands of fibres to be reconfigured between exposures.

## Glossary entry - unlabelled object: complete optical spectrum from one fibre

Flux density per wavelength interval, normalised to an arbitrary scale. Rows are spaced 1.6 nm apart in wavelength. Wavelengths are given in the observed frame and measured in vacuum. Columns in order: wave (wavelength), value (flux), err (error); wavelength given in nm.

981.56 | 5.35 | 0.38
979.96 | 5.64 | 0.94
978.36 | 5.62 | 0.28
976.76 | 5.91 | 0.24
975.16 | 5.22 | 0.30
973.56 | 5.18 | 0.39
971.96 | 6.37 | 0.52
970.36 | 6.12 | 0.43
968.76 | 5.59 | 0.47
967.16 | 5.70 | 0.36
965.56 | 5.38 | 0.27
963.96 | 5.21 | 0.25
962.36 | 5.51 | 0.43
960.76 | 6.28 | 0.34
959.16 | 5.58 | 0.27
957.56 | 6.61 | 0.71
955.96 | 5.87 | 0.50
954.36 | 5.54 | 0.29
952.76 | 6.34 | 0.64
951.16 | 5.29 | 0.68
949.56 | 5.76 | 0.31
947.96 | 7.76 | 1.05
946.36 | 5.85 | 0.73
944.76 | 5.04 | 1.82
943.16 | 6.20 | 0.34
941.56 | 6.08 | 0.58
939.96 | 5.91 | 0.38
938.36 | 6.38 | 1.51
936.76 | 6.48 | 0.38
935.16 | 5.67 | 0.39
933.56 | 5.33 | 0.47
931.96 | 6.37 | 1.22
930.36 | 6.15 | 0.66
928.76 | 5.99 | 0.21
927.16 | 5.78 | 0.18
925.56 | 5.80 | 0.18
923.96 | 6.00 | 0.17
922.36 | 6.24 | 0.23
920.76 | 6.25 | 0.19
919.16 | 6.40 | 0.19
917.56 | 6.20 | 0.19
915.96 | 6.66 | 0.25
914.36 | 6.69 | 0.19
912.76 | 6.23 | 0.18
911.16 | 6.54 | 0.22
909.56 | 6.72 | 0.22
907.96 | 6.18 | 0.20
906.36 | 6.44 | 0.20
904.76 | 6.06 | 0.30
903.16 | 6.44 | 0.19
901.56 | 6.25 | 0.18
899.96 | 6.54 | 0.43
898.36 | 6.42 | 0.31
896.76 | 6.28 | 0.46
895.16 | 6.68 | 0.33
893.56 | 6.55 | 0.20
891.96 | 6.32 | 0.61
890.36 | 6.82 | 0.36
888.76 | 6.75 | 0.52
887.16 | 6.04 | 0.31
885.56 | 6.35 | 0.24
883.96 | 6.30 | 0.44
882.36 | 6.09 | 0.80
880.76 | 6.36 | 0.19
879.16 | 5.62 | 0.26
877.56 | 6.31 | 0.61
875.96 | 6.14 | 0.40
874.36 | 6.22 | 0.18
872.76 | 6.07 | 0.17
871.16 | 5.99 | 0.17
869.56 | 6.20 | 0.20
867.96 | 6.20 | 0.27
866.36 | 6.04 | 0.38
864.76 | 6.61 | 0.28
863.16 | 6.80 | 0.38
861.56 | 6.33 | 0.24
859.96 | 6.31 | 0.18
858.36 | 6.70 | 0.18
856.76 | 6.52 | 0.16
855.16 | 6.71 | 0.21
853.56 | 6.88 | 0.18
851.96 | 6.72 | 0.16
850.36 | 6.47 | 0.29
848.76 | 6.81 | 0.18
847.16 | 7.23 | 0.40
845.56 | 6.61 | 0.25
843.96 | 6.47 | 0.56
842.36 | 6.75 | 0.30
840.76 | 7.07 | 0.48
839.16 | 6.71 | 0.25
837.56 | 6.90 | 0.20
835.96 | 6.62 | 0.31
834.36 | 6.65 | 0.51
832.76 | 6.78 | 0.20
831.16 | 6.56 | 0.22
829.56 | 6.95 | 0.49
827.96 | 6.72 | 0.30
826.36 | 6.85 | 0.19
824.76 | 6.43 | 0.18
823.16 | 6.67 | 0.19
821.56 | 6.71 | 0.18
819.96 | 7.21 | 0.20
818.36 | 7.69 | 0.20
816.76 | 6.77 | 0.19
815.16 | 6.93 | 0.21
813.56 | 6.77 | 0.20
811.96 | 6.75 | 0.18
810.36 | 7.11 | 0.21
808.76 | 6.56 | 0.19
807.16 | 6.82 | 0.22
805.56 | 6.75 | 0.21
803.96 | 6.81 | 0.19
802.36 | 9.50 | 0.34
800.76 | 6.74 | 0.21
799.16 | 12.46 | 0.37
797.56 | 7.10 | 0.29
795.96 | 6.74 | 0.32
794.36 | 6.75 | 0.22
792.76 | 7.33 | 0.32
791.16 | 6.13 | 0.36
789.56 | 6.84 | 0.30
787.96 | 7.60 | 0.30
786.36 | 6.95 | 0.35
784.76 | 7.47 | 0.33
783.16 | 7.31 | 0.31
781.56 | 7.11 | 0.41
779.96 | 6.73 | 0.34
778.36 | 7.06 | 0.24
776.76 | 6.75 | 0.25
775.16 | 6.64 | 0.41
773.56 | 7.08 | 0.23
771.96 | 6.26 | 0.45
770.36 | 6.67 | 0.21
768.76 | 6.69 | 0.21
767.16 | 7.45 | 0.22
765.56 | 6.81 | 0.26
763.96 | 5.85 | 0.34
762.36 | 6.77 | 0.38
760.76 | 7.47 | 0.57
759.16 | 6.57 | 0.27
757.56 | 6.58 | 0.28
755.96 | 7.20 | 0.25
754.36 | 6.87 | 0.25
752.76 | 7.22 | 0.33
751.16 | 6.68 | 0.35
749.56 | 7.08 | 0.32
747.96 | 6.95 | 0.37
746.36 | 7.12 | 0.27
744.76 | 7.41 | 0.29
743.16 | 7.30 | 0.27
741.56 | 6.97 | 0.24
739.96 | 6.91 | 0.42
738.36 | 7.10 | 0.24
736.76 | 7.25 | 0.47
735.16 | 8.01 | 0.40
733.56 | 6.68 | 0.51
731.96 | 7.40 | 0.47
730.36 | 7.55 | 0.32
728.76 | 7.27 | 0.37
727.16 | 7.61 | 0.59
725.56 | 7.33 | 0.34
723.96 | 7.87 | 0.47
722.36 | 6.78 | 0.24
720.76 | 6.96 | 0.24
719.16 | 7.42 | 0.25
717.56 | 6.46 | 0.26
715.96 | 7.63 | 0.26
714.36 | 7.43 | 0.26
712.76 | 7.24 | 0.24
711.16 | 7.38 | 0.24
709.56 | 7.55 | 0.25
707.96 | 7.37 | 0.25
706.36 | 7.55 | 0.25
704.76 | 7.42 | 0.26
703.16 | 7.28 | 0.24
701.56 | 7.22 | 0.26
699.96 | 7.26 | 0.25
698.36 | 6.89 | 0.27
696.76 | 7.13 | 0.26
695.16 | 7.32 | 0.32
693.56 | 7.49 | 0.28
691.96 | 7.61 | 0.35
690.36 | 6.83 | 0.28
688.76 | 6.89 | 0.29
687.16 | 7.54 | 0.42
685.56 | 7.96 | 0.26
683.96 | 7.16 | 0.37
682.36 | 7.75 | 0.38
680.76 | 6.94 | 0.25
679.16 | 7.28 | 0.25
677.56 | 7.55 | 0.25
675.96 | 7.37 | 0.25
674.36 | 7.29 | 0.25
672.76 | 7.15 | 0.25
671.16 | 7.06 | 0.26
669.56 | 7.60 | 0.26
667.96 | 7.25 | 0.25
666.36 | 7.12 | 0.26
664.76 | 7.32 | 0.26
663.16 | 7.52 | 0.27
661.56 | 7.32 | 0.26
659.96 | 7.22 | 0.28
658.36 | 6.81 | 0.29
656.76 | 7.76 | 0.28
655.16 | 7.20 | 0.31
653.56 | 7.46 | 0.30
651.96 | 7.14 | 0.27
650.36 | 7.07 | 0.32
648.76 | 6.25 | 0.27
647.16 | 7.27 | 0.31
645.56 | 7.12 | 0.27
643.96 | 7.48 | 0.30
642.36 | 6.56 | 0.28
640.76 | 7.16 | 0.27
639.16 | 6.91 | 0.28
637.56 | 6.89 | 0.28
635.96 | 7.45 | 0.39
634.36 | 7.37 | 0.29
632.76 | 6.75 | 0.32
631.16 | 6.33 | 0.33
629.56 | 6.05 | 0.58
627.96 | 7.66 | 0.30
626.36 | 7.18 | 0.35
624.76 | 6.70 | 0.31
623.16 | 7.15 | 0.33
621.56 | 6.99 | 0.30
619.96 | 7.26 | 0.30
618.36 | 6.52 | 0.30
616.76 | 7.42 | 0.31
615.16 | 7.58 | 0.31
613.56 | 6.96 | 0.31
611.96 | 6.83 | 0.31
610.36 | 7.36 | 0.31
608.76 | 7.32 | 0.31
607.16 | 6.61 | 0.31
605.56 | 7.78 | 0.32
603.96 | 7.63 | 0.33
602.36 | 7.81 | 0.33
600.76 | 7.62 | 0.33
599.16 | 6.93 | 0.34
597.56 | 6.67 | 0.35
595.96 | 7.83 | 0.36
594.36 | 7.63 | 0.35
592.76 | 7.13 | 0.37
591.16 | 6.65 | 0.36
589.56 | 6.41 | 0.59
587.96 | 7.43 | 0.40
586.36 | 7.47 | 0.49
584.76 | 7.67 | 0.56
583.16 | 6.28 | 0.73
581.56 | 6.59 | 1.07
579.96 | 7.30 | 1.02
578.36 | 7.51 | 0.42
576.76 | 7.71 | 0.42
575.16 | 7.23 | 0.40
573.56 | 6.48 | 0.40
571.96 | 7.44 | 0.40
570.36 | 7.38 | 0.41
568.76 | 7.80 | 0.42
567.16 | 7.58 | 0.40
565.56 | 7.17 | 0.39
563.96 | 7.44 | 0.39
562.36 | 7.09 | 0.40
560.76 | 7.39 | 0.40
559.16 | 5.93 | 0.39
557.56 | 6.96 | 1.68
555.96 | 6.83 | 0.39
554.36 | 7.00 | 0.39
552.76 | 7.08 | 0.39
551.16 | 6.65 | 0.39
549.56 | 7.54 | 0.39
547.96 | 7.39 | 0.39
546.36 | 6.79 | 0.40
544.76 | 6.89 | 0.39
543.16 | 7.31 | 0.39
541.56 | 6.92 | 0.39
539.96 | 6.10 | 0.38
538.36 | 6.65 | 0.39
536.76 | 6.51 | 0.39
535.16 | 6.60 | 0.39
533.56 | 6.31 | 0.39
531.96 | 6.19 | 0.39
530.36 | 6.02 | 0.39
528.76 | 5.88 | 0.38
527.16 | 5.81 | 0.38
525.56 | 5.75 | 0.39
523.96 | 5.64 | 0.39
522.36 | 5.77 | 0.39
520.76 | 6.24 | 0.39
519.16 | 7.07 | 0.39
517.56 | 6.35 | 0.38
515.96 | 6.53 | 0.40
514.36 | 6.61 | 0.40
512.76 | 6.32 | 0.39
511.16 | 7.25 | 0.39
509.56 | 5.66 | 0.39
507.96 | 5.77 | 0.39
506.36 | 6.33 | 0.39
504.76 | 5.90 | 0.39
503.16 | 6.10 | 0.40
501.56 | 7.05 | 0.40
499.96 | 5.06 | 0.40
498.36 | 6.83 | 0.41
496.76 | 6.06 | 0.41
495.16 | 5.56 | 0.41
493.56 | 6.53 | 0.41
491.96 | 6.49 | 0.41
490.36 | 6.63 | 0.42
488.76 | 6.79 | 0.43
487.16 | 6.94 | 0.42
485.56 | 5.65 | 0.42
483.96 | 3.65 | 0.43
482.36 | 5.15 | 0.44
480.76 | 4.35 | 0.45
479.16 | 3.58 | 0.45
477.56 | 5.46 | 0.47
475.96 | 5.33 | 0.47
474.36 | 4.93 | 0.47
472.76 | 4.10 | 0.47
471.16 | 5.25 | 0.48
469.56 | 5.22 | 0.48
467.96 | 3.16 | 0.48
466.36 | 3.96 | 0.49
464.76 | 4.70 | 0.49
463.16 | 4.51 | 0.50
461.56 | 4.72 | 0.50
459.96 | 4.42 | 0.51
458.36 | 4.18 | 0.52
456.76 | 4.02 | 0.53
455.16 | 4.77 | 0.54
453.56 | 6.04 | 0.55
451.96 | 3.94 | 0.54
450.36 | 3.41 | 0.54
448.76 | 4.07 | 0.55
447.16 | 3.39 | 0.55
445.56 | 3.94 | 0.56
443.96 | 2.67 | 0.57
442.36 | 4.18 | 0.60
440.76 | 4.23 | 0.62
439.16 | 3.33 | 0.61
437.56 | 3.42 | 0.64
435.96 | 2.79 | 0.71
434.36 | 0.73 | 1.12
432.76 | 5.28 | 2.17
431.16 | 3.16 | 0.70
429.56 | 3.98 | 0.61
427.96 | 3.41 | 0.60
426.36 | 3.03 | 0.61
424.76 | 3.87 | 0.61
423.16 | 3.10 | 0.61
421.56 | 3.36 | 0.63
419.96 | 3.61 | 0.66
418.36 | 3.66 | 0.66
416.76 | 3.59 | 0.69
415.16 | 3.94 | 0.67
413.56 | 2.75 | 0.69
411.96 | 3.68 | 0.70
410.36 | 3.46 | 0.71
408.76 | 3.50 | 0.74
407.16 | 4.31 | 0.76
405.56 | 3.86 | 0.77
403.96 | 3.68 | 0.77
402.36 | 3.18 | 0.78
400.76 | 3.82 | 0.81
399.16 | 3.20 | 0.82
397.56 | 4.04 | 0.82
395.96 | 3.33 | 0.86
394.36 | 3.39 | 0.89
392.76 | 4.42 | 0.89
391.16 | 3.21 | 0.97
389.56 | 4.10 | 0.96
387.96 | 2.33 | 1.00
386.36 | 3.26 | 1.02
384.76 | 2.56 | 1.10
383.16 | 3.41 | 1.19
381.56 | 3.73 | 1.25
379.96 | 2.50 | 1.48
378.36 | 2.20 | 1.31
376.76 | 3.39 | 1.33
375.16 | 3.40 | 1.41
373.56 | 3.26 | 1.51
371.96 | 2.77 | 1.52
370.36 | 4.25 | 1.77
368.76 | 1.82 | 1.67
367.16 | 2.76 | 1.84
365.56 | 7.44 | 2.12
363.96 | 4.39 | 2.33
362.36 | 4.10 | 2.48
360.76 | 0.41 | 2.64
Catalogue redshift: 0.218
